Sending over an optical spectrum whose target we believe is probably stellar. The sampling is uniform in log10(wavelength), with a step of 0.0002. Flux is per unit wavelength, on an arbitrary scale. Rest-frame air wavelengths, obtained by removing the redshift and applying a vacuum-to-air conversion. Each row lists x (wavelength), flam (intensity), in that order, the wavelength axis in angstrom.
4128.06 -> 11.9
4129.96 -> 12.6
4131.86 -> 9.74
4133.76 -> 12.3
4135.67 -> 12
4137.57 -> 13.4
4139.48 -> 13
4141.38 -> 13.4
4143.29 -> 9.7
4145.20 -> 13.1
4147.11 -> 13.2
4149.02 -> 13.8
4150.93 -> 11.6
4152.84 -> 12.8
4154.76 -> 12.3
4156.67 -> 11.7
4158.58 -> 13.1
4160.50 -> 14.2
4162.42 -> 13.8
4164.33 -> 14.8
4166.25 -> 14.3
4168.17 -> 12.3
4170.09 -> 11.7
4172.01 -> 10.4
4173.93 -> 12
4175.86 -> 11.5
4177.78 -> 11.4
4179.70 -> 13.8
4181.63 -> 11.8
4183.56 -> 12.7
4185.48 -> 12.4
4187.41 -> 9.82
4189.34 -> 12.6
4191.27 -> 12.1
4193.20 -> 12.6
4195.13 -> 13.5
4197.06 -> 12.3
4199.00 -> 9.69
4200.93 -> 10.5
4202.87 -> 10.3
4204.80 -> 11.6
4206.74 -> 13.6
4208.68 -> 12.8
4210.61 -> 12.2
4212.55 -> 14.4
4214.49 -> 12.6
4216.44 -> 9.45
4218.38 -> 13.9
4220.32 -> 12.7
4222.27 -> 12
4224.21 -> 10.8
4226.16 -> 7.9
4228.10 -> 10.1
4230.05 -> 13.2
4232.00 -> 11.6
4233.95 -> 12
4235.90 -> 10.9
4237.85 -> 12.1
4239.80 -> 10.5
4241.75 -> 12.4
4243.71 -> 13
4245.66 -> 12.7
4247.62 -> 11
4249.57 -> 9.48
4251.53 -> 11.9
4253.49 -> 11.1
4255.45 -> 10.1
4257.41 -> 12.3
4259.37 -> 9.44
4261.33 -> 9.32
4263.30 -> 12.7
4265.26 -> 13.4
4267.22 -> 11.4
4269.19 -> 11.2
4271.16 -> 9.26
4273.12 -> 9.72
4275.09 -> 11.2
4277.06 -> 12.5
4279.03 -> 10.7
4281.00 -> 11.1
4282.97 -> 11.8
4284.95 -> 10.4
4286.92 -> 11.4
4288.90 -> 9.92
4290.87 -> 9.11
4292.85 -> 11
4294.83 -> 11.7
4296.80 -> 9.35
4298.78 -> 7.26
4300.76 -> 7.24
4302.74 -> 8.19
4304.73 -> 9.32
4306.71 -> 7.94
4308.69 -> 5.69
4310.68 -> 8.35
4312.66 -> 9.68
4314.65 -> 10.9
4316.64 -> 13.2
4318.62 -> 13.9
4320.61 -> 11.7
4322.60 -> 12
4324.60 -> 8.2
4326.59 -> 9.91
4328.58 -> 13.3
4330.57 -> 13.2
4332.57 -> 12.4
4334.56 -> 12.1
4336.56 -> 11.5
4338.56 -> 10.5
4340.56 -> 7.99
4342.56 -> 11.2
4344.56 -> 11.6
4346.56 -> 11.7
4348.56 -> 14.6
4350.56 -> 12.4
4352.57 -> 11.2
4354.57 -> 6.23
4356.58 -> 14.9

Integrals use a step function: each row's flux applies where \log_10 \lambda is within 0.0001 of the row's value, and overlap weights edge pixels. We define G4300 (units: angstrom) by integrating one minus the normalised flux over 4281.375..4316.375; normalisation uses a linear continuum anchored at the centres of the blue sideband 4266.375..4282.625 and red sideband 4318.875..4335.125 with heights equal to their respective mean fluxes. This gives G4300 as 5.6 angstrom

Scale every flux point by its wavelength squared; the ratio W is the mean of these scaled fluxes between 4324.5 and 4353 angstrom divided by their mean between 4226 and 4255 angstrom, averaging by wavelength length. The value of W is 1.1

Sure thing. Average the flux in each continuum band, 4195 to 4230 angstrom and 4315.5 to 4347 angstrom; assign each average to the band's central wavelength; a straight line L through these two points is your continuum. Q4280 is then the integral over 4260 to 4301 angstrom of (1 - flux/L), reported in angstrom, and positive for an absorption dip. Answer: 3.5 angstrom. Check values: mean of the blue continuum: 11.7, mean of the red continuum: 11.5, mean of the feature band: 10.6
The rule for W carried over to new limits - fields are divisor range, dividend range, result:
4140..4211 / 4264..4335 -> 0.91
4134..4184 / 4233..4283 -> 0.94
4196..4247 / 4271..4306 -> 0.88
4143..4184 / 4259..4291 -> 0.92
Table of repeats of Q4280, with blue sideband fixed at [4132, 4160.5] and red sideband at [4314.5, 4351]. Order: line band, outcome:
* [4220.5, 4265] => 3.04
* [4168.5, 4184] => 0.59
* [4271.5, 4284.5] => 0.98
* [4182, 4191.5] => 0.33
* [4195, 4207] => 0.86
